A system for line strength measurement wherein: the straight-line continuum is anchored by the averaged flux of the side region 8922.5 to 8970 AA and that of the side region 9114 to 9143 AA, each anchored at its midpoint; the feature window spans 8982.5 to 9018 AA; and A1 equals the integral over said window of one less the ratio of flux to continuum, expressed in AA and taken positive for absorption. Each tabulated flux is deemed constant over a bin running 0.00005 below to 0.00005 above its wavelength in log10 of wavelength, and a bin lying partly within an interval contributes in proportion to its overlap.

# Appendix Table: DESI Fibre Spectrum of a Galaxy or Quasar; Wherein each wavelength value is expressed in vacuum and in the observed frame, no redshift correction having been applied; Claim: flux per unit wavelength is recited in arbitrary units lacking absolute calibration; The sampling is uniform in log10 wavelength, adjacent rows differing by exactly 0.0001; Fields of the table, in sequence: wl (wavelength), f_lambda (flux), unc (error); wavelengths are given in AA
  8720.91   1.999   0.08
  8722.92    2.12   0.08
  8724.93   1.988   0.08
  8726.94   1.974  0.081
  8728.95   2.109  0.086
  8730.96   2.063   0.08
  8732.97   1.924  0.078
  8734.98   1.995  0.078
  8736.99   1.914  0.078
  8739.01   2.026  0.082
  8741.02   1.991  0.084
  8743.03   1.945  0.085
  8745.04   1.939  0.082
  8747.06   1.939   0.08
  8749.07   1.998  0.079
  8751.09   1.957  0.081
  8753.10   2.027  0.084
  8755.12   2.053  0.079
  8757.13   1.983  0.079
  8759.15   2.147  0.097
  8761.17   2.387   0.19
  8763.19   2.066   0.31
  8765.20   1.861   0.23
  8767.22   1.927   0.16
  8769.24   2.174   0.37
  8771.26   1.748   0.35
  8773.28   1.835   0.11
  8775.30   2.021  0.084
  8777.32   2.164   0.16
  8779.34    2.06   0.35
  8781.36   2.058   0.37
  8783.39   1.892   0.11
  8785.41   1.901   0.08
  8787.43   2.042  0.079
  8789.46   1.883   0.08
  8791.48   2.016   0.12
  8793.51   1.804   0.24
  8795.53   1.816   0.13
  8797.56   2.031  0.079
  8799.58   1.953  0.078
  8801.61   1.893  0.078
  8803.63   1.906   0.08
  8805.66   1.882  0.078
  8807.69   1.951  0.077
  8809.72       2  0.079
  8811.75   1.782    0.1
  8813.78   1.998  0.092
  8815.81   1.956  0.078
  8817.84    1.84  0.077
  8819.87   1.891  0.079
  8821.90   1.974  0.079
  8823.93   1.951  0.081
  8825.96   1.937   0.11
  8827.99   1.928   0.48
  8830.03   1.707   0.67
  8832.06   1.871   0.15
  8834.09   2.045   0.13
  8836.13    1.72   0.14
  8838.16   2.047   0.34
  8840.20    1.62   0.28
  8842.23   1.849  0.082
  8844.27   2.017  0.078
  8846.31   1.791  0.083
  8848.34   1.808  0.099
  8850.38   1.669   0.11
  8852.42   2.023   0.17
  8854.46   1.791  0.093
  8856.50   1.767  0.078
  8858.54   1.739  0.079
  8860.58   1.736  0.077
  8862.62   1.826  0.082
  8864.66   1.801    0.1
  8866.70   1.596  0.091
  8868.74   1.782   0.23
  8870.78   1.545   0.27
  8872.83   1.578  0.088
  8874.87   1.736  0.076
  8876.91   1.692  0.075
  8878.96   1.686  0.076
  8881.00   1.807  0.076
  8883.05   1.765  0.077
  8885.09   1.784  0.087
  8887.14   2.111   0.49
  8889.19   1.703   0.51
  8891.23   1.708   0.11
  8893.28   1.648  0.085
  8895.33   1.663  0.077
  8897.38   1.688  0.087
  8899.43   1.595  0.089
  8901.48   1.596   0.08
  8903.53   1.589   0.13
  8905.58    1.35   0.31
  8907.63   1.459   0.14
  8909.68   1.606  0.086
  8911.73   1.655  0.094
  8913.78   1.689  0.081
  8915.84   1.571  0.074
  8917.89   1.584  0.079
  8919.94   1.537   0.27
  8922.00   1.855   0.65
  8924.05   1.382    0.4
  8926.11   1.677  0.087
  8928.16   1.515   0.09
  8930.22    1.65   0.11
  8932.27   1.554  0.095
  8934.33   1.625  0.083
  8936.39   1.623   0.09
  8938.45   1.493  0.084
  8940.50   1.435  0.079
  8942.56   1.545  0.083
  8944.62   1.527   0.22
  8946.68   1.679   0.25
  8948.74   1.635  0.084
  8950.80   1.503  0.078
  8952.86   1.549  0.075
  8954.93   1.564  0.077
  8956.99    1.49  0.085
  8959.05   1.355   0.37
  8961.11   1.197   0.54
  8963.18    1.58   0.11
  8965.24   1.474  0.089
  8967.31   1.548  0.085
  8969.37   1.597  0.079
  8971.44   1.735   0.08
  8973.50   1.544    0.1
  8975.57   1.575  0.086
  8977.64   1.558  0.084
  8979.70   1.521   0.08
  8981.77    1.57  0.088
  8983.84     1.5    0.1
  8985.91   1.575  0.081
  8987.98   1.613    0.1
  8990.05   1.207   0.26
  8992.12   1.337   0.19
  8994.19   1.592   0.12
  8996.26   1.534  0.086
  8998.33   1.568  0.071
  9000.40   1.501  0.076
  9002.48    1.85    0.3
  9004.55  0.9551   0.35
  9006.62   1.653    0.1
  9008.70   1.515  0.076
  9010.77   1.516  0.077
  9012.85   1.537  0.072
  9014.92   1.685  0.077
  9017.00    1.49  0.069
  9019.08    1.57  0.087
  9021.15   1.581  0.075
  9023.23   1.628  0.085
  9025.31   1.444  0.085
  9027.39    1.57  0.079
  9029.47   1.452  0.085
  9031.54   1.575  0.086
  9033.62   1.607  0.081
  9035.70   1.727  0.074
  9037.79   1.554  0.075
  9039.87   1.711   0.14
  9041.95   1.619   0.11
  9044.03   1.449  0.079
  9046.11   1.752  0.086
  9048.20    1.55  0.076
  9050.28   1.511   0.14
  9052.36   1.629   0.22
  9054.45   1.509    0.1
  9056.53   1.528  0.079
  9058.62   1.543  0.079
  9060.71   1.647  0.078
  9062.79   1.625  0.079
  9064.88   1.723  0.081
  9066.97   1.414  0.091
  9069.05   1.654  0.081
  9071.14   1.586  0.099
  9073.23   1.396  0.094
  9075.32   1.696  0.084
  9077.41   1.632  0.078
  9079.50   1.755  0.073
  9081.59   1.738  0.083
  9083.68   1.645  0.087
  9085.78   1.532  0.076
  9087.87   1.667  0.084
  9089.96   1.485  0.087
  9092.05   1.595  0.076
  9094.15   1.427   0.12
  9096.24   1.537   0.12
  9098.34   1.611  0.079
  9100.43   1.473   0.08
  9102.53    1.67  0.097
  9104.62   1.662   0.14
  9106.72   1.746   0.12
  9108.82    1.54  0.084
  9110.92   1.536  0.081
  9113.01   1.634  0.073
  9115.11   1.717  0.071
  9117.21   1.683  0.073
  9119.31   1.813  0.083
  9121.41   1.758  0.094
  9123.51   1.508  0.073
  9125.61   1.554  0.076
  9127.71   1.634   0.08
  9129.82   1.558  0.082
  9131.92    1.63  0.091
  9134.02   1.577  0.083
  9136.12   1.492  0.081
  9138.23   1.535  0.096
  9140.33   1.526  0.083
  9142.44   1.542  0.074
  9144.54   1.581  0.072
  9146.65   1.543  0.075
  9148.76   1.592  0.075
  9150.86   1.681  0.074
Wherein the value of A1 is 1.1 AA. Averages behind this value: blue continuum 1.53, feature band 1.51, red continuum 1.61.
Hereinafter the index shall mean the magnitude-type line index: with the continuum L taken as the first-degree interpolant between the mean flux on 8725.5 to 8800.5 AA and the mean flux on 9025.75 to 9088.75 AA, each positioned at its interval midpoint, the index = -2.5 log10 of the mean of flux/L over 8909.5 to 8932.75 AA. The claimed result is 0.11 mag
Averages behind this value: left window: 1.99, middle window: 1.61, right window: 1.6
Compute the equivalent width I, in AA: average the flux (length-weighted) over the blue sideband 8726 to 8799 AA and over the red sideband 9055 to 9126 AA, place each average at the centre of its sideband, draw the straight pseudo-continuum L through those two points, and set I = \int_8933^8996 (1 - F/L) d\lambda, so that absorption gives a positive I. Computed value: 8.3 AA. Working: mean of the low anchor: 1.99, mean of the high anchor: 1.61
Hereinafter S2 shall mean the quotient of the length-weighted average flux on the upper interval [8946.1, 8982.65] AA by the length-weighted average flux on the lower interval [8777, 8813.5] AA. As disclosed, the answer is 0.8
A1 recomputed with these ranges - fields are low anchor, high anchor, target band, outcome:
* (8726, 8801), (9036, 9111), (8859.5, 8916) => 4.7 AA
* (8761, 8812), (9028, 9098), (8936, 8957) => 2.4 AA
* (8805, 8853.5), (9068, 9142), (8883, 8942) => 5.9 AA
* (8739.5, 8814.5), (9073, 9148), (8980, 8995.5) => 2.2 AA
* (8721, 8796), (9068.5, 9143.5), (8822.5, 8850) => 0.6 AA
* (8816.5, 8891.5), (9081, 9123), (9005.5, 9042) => 2.2 AA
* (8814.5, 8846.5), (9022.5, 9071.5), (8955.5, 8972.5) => 2.0 AA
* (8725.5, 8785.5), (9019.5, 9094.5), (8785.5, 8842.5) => 0.6 AA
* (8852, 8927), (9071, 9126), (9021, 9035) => 0.7 AA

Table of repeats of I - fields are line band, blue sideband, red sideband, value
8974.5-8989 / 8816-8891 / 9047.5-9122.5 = 1.2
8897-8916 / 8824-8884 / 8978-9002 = 1.2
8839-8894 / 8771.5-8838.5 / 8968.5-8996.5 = 0.8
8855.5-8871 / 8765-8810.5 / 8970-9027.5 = 0.6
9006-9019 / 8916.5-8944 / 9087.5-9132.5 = 0.2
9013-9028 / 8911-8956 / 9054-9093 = 0.3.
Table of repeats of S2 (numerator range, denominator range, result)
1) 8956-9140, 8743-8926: 0.85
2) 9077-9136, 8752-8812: 0.82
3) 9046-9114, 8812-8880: 0.88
